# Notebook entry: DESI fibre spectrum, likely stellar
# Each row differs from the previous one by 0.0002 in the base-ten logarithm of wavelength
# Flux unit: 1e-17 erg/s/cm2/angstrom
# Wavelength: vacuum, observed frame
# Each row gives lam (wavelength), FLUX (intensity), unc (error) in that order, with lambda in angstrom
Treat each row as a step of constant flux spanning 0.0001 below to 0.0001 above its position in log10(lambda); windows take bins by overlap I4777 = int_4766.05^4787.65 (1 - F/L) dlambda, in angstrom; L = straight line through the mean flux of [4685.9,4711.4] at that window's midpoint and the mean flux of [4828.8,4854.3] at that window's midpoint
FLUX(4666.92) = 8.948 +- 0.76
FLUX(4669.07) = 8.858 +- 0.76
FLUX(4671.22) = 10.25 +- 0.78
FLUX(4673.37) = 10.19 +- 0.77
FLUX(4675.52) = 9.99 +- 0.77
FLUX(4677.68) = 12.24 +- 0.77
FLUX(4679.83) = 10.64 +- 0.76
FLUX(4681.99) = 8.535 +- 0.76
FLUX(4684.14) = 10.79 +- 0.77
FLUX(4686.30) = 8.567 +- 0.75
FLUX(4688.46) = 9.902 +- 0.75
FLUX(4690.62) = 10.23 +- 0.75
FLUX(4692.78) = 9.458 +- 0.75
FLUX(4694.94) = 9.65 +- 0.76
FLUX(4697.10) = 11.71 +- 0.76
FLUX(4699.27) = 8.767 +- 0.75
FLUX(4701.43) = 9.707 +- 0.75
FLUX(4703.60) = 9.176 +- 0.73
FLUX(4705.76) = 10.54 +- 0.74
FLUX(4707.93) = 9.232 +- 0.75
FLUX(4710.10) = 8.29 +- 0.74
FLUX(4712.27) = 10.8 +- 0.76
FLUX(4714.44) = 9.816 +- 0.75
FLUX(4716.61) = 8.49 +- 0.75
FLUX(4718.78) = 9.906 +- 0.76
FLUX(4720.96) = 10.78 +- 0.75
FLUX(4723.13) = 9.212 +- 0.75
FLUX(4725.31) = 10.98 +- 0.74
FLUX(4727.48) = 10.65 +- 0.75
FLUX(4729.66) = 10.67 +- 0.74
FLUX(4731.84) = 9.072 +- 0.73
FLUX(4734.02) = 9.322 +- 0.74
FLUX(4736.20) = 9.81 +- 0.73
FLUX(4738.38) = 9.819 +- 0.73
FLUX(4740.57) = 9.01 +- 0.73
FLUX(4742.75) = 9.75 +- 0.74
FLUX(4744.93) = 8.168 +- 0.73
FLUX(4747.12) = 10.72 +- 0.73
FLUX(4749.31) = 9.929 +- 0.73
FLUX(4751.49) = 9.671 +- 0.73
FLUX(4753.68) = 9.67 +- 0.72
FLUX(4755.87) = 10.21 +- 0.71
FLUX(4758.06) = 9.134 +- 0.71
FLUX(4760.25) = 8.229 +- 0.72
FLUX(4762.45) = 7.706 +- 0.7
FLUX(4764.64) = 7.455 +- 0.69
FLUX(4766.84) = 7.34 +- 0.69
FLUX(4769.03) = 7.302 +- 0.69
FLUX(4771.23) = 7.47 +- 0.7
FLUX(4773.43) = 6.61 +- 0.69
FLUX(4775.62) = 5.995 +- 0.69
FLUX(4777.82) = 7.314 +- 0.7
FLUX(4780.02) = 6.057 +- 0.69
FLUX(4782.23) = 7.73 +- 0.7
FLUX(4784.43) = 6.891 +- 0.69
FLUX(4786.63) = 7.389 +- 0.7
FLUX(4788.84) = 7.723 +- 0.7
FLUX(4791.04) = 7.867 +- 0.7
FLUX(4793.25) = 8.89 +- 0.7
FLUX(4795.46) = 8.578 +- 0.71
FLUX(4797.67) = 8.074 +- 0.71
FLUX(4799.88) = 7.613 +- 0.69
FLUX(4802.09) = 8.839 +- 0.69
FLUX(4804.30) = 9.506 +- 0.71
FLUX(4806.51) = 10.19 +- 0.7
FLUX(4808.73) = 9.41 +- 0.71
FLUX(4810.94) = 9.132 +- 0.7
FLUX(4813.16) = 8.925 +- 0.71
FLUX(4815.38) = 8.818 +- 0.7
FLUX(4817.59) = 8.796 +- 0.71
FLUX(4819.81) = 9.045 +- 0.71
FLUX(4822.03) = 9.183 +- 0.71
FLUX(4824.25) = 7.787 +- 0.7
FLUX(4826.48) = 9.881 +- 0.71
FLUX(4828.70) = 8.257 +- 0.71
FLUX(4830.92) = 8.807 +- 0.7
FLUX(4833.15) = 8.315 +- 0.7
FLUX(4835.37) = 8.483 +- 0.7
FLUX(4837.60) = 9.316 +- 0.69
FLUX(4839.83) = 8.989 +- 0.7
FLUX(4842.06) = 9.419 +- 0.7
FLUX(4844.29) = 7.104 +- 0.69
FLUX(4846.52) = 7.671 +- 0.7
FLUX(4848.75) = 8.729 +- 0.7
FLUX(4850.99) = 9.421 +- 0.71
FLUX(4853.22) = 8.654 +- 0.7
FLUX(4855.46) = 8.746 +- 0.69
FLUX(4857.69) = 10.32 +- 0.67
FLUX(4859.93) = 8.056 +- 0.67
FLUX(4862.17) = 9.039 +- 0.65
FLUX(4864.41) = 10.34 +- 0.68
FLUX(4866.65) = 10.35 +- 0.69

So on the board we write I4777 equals 4.94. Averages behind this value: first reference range 9.64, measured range 7.01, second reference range 8.61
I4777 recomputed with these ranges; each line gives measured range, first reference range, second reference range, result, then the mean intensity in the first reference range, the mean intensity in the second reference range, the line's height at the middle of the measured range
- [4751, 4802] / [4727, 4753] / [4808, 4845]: 8.0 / 9.69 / 8.82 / 9.32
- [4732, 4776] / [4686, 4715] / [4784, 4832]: 2.3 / 9.73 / 8.64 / 9.19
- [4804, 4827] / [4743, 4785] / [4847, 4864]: -1.3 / 8.13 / 9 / 8.62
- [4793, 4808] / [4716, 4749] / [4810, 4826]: 0.4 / 9.78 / 8.85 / 9.04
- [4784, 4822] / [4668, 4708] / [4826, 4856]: 1.5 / 9.94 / 8.67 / 8.99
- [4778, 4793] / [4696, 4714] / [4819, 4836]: 2.8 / 9.78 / 8.72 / 9.08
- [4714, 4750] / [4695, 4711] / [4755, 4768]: -3.2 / 9.65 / 8.31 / 8.98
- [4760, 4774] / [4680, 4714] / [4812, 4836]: 2.7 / 9.72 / 8.76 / 9.19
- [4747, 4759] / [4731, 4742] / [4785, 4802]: -1.1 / 9.42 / 8.03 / 9.02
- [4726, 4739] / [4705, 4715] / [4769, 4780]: -1.8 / 9.7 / 6.82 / 8.7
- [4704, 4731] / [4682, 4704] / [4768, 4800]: -2.4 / 9.75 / 7.43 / 9.13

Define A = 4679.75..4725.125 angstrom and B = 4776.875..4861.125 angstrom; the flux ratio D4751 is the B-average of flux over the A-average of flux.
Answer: 0.88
